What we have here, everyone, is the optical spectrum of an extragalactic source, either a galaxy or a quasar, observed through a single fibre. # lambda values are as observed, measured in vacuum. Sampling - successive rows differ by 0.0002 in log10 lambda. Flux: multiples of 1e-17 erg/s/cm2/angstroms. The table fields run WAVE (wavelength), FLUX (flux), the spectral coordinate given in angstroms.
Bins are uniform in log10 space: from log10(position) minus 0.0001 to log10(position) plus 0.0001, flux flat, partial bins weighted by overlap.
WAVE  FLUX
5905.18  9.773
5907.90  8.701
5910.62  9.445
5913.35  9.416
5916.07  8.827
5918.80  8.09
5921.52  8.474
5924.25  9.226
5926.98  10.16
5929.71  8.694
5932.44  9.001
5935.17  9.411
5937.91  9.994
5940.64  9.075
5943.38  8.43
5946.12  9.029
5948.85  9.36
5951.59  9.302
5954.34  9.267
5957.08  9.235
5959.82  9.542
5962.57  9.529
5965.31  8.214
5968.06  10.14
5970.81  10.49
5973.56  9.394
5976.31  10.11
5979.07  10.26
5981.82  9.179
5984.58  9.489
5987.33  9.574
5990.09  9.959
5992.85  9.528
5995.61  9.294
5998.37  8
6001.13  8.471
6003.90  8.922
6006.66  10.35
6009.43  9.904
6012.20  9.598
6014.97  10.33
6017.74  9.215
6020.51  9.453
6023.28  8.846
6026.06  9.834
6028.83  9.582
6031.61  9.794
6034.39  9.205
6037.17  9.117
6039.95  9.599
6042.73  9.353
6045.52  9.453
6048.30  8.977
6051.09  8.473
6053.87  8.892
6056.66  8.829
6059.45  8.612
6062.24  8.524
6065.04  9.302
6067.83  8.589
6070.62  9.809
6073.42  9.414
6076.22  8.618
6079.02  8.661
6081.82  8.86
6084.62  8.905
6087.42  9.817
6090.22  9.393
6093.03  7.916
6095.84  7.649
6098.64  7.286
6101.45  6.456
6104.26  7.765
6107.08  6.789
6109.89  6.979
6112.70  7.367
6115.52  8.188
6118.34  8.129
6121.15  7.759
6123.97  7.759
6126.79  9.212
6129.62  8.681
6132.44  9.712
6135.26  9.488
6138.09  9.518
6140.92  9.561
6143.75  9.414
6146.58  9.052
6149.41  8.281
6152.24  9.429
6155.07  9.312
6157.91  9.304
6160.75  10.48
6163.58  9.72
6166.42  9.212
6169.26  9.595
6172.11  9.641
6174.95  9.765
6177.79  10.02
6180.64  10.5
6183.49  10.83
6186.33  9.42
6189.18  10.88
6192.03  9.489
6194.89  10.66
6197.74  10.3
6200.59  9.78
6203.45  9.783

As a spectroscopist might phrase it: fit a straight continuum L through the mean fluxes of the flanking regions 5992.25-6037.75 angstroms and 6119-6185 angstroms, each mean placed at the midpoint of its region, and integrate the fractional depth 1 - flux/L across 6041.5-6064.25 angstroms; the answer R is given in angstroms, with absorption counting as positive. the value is 1.2 angstroms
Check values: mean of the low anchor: 9.38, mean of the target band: 8.89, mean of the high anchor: 9.39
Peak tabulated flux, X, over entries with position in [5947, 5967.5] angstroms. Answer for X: 9.542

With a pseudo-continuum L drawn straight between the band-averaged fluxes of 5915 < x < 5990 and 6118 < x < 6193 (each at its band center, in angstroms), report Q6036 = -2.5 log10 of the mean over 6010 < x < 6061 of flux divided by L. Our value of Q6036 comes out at 0.01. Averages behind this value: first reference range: 9.33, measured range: 9.29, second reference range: 9.43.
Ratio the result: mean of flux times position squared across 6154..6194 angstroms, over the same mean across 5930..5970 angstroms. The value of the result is 1.1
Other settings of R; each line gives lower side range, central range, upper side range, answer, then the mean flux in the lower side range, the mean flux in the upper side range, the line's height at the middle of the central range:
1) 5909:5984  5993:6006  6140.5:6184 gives 0.7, 9.31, 9.61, 9.38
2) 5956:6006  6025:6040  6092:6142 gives -1.0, 9.42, 8.12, 8.93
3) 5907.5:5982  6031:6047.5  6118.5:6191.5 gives 0.0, 9.3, 9.44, 9.36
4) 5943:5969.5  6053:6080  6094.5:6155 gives -0.9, 9.24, 8.33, 8.65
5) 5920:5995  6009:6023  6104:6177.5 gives -0.6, 9.41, 8.89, 9.24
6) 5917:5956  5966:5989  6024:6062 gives -1.6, 9.11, 9.18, 9.13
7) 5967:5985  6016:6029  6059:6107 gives -0.2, 9.88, 8.51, 9.28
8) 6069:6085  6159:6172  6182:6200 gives 0.3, 9.05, 10.2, 9.98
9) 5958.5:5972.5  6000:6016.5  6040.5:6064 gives -0.6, 9.58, 8.92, 9.25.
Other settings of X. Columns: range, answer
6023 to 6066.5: 9.834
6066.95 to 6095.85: 9.817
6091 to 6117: 8.188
